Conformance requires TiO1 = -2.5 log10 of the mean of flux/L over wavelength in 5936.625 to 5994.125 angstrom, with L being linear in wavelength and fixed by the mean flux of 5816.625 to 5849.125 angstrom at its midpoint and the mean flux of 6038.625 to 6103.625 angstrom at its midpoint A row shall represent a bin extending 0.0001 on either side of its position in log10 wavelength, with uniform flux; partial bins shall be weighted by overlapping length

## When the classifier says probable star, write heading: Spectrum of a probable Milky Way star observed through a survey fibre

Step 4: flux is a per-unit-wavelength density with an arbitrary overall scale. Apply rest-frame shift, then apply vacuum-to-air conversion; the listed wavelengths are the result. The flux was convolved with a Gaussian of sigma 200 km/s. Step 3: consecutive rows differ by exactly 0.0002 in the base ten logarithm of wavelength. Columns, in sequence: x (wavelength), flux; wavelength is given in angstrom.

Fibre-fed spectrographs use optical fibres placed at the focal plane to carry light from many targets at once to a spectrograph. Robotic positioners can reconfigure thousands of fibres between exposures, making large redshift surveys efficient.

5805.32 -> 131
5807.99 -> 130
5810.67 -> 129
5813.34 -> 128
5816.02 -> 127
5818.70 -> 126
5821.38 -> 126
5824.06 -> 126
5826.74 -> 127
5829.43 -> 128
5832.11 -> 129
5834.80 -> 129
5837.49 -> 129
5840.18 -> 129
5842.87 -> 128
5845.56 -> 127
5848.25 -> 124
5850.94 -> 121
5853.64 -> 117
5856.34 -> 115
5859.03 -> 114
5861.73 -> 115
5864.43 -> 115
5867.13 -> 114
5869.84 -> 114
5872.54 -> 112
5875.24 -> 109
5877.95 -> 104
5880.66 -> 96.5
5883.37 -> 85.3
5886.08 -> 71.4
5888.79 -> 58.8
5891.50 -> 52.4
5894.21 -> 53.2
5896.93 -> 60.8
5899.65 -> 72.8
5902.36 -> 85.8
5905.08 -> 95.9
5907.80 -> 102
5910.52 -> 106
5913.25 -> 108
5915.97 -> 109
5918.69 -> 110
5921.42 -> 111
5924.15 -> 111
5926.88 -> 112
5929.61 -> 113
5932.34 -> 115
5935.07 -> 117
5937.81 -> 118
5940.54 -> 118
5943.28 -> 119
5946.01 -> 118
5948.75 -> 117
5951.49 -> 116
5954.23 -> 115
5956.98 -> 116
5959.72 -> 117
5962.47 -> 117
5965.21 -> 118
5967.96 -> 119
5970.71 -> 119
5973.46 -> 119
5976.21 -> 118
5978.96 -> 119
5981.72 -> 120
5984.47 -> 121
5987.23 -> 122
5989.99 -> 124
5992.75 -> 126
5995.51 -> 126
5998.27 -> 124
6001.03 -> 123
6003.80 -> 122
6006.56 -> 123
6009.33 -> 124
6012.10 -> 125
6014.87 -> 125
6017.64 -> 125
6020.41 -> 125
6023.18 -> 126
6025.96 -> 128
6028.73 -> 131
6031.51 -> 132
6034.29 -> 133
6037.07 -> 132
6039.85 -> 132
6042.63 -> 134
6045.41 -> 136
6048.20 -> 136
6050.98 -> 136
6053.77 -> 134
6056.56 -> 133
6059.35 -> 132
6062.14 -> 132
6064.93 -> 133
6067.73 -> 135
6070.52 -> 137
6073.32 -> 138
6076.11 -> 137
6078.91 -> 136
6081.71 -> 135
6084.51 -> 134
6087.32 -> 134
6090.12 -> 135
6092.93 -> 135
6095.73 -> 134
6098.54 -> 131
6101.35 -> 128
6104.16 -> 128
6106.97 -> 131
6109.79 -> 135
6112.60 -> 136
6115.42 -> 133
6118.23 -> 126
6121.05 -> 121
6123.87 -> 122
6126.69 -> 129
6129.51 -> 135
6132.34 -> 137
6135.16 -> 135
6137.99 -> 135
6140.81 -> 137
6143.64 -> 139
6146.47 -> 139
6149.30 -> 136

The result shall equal 0.11 mag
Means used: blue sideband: 127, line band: 119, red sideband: 134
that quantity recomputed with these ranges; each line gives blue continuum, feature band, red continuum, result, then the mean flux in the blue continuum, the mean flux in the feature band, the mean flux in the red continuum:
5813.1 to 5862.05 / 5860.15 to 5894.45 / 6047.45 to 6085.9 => 0.323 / 125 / 93.7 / 135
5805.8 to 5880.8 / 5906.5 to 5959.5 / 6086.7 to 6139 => 0.105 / 122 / 113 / 132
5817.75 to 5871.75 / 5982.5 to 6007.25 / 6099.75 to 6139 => 0.031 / 123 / 123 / 131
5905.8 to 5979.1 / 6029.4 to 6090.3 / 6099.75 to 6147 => -0.071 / 114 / 134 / 132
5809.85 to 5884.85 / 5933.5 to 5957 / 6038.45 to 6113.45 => 0.075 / 119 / 117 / 134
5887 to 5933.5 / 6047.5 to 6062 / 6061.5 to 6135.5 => -0.090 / 92.5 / 134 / 133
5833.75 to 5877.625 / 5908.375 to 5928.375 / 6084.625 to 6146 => 0.122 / 119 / 109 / 132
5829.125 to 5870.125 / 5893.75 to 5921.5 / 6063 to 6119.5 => 0.322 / 122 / 92.6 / 134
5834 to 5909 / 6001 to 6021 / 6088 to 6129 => -0.049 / 102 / 124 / 130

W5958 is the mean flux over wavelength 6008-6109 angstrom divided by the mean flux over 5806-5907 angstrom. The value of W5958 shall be 1.2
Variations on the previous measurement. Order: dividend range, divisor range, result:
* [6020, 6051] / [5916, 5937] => 1.17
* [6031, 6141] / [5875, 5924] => 1.50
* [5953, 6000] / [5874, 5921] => 1.37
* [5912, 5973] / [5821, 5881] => 0.96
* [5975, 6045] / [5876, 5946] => 1.30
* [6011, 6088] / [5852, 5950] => 1.30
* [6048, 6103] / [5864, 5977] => 1.29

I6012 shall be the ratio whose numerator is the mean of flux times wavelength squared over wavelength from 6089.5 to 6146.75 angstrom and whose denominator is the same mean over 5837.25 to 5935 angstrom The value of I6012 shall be 1.39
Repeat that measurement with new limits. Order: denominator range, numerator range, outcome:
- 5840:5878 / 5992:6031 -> 1.13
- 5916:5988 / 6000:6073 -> 1.15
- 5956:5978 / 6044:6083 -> 1.18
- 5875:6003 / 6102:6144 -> 1.30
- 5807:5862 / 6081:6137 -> 1.15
